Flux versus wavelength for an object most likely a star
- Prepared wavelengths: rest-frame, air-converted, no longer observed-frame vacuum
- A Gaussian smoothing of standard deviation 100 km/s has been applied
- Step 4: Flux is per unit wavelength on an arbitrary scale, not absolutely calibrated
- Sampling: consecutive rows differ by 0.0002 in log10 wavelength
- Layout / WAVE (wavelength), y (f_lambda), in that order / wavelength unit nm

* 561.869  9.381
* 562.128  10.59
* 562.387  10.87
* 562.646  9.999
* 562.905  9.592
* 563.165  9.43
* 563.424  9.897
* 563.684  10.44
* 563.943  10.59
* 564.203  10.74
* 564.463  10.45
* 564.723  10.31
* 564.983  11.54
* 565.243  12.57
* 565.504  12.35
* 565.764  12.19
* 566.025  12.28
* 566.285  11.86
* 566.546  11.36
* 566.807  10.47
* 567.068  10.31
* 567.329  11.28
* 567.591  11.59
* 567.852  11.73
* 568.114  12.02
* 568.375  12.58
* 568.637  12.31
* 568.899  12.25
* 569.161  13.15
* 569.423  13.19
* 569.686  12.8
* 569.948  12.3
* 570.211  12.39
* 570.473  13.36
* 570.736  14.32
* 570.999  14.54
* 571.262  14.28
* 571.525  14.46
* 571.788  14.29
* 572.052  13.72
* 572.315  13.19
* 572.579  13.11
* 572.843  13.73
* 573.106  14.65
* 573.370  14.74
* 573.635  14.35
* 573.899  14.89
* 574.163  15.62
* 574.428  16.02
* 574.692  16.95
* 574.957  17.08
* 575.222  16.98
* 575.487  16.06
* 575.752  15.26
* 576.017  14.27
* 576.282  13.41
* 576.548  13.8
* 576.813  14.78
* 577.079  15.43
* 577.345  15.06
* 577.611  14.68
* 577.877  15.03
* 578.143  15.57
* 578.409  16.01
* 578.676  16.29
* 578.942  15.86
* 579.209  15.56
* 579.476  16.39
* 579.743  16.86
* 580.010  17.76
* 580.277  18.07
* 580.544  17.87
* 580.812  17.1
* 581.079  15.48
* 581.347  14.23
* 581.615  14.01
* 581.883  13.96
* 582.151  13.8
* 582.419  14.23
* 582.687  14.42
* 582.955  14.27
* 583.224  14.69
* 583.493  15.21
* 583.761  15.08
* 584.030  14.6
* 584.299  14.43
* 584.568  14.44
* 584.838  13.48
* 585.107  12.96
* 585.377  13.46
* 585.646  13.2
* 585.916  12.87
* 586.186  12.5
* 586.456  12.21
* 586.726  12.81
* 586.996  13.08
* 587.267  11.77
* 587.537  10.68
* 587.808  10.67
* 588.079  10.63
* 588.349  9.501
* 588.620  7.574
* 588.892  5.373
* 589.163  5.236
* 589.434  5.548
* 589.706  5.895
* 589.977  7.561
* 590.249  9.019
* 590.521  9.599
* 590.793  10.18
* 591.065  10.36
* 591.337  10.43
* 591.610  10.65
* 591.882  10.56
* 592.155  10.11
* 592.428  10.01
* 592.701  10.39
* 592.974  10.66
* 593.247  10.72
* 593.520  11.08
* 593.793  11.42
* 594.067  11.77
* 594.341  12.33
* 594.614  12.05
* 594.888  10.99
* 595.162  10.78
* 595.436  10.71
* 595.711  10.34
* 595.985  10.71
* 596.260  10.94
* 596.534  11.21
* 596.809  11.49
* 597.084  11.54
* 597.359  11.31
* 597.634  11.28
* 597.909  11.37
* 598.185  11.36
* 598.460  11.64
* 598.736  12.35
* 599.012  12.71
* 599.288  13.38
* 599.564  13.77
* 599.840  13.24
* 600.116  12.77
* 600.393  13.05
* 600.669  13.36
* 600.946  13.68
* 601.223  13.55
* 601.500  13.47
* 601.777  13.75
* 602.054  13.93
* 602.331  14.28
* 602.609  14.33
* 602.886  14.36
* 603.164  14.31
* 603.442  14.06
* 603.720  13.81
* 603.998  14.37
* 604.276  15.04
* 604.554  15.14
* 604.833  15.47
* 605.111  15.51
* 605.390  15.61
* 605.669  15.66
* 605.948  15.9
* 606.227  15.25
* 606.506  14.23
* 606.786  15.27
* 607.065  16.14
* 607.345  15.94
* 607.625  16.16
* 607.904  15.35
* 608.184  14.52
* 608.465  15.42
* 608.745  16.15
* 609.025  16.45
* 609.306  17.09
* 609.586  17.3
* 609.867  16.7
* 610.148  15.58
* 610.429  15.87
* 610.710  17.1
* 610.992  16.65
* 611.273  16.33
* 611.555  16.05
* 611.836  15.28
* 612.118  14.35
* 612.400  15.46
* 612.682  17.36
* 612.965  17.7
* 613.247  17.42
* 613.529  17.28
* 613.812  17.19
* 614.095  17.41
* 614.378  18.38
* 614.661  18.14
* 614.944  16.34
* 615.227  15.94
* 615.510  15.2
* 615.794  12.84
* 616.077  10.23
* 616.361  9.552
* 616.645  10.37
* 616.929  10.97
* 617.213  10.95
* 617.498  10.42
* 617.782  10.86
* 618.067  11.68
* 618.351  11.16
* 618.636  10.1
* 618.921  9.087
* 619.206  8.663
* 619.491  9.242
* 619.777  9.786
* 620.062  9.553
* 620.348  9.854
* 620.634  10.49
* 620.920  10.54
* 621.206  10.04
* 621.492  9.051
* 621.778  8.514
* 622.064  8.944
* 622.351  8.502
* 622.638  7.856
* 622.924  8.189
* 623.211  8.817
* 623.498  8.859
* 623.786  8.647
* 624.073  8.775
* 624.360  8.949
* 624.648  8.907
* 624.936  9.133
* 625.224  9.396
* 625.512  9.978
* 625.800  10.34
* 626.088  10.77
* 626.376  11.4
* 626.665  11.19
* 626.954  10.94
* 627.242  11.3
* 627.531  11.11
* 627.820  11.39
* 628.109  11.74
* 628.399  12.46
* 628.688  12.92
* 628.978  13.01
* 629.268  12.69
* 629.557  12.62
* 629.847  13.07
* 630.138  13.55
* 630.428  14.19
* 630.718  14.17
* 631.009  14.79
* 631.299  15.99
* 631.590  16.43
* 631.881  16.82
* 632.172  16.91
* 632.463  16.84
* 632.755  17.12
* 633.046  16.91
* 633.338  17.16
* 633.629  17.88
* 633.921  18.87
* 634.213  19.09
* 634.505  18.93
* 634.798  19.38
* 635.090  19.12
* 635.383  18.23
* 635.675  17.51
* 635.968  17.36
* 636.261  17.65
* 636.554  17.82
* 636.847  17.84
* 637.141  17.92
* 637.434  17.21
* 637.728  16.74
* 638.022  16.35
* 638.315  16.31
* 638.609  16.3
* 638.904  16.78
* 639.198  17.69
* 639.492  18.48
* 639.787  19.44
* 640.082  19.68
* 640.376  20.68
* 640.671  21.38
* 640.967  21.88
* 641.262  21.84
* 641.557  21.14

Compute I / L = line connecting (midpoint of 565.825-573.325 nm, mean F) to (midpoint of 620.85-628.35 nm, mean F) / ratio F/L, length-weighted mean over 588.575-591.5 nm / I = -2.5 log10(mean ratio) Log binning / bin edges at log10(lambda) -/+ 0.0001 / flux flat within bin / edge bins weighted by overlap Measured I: 0.42 mag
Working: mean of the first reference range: 12.8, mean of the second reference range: 9.77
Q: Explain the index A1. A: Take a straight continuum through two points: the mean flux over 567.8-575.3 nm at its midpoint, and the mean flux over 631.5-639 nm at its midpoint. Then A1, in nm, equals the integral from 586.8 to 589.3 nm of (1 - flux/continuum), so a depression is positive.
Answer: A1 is 0.91 nm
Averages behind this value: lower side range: 14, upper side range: 17.5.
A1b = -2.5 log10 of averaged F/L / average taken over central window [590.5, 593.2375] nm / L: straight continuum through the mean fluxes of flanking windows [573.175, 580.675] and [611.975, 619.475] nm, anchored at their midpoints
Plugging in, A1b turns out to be 0.40 mag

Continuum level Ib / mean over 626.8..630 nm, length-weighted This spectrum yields 12.1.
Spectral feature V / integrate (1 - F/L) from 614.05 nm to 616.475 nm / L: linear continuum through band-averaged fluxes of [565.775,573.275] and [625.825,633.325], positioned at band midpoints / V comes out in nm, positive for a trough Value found -0.258 nm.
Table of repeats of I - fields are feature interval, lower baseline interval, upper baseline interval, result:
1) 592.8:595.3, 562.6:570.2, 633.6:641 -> 0.24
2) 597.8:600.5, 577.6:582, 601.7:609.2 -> 0.21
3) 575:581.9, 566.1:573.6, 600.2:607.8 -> -0.18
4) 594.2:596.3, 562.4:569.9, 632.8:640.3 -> 0.26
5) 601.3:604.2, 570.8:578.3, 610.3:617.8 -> 0.06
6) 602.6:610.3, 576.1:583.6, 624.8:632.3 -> -0.12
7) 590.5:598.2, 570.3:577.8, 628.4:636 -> 0.36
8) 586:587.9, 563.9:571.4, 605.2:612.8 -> 0.16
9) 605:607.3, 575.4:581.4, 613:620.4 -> -0.14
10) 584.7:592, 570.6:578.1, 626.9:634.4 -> 0.39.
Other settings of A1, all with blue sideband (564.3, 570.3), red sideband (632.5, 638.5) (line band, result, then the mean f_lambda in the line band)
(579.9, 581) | -0.39 nm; 17.6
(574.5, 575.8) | -0.41 nm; 16.5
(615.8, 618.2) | 0.80 nm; 10.7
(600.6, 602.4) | 0.13 nm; 13.7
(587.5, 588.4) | 0.21 nm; 10.4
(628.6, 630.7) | 0.49 nm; 13.2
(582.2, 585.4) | -0.24 nm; 14.3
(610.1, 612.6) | -0.04 nm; 15.9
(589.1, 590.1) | 0.56 nm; 6.1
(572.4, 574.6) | -0.40 nm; 14.7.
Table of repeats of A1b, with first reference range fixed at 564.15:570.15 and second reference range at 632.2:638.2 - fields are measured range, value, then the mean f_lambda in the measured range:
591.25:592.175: 0.31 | 10.5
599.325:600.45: 0.11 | 13.2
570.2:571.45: -0.15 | 13.9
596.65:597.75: 0.26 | 11.4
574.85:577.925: -0.20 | 15.1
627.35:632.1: 0.26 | 13.6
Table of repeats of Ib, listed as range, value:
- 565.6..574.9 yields 13.2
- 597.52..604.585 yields 13.4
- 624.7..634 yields 13.5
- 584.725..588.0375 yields 12.4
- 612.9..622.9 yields 11.9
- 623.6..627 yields 9.82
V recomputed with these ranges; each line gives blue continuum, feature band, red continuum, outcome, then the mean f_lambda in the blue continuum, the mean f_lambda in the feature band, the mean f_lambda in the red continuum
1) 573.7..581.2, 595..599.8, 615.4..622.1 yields 0.57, 15.9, 11.6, 10.3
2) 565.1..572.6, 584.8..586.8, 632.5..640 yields 0.14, 12.6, 12.9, 17.8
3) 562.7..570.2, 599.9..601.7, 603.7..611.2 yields 0.21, 11.5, 13.3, 15.7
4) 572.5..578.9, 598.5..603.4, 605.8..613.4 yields 0.71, 15.2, 13.5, 16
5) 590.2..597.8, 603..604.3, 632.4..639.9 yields -0.19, 10.8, 14.3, 17.7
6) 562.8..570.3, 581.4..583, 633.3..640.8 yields -0.14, 11.5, 14.1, 18.2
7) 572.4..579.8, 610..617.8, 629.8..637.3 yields 0.70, 15.3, 15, 17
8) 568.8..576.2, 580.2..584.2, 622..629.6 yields -0.43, 14.4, 15.1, 10.3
